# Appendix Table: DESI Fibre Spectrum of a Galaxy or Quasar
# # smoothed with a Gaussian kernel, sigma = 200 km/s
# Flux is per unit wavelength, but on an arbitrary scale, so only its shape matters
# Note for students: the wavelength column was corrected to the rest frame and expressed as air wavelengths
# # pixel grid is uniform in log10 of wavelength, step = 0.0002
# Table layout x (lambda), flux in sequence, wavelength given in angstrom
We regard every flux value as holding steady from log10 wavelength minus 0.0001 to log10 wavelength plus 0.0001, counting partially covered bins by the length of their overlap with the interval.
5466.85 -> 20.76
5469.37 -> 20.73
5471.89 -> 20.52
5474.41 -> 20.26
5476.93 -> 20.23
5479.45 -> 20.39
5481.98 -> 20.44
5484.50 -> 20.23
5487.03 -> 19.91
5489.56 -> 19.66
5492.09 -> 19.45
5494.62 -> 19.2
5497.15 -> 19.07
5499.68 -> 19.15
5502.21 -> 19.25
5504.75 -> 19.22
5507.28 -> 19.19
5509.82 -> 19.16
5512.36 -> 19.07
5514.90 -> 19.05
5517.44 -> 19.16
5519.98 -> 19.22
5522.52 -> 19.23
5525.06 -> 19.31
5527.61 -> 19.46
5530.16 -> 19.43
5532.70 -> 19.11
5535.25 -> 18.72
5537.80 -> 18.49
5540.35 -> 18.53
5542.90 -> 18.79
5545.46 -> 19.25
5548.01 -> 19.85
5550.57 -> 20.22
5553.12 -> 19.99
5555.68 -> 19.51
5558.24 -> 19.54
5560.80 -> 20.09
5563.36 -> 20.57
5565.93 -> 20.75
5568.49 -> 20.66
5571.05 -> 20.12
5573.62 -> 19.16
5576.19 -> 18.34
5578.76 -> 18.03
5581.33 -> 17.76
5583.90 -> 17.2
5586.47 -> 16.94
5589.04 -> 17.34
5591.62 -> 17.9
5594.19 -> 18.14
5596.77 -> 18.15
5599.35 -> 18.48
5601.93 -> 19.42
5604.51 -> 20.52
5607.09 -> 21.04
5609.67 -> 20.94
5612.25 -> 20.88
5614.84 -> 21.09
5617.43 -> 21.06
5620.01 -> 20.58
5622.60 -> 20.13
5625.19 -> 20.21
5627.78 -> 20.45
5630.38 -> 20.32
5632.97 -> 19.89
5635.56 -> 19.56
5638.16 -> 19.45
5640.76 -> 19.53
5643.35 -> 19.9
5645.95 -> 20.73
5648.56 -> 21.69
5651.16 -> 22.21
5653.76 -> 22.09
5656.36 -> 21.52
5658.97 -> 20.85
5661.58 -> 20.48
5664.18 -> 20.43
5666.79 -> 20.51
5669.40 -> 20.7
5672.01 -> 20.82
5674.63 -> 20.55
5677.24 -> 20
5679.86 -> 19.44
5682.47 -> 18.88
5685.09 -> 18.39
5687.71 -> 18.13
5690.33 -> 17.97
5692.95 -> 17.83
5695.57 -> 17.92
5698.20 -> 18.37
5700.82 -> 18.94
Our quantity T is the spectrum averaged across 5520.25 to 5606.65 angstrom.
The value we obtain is 19.1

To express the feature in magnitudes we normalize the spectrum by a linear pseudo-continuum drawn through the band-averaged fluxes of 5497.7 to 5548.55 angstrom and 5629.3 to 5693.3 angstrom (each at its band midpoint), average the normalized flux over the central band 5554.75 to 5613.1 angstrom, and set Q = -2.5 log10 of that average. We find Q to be 0.021 mag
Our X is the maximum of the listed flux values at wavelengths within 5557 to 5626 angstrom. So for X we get 21.09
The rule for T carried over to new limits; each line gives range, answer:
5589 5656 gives 20.1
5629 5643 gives 19.8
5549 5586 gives 19.4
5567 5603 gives 18.4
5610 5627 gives 20.7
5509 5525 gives 19.2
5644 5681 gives 20.8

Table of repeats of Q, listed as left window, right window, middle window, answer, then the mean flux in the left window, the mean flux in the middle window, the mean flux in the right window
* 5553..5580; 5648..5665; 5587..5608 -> 0.08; 19.7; 18.8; 21.3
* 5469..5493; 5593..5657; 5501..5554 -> 0.05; 20.2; 19.2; 20.3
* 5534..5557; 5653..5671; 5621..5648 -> 0.02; 19.3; 20.1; 20.9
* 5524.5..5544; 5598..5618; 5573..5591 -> 0.12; 19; 17.8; 20.4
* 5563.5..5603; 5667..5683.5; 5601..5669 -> -0.06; 18.6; 20.6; 20.1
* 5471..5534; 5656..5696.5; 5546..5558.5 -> -0.01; 19.5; 19.8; 19.6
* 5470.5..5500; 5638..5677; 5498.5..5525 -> 0.05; 19.9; 19.2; 20.8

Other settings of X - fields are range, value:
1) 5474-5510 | 20.44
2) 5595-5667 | 22.21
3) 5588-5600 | 18.48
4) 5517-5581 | 20.75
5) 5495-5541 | 19.46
